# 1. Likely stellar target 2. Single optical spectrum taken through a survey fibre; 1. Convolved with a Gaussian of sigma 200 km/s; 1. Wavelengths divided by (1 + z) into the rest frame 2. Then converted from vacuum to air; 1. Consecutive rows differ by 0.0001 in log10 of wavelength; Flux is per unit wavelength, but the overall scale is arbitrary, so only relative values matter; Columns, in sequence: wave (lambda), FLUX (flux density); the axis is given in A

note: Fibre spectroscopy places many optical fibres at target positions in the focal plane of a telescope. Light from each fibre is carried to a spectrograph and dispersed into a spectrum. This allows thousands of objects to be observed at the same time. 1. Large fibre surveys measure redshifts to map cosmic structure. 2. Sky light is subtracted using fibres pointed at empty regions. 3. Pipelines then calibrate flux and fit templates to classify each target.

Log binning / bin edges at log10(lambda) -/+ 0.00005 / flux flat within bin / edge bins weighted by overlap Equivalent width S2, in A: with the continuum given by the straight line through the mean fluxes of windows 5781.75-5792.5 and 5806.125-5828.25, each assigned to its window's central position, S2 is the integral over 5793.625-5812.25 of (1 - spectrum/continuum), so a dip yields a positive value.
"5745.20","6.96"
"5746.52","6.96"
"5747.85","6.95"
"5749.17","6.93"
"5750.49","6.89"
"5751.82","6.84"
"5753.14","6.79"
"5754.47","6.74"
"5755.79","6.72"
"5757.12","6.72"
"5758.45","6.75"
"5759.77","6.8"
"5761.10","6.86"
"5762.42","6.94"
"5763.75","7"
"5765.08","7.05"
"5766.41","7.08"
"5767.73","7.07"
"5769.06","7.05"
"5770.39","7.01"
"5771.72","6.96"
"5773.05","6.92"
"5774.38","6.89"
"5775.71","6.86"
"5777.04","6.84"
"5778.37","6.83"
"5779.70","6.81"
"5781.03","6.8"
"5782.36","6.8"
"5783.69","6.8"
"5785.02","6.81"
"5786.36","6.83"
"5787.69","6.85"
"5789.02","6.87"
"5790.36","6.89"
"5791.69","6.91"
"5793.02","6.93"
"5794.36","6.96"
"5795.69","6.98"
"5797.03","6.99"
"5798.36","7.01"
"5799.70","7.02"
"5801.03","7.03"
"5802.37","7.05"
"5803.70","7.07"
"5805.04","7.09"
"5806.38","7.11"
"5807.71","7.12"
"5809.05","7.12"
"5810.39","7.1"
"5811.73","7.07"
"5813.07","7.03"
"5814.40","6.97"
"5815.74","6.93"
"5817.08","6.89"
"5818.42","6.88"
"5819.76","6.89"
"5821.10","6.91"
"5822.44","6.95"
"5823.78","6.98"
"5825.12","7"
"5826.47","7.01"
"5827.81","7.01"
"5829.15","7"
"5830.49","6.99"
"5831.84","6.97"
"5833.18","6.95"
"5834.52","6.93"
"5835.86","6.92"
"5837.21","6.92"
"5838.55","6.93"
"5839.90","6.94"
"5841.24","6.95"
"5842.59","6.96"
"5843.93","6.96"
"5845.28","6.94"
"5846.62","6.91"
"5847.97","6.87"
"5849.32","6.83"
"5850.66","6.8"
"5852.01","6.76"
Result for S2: -0.3 A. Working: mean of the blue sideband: 6.85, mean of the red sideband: 7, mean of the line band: 7.05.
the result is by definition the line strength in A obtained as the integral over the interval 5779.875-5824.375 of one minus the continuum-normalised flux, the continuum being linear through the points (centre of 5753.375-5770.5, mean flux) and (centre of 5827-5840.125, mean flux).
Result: -0.2 A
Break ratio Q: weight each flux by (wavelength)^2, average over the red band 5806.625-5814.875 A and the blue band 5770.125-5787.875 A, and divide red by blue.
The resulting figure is 1.0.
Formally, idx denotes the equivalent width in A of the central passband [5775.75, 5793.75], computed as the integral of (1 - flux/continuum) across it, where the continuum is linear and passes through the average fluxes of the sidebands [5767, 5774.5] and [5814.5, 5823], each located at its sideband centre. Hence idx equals 0.3 A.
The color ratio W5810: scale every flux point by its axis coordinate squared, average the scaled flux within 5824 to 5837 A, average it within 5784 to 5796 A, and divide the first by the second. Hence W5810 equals 1.0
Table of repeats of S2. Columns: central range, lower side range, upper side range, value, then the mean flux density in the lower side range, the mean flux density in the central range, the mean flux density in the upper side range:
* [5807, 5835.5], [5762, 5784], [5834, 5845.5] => -0.21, 6.93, 6.99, 6.94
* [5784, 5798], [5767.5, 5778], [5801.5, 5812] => 0.23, 6.94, 6.9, 7.09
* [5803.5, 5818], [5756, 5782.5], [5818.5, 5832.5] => -0.20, 6.9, 7.04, 6.96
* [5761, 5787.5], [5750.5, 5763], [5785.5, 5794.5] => -0.27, 6.8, 6.91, 6.88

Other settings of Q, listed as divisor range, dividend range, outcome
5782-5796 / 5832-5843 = 1.03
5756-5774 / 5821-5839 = 1.03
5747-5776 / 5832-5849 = 1.03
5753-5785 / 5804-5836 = 1.03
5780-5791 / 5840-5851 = 1.03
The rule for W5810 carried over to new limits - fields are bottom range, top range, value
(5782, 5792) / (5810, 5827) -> 1.03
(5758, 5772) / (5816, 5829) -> 1.02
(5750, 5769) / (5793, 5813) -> 1.04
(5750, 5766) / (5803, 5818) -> 1.05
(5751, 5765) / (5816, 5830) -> 1.04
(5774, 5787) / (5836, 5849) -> 1.04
